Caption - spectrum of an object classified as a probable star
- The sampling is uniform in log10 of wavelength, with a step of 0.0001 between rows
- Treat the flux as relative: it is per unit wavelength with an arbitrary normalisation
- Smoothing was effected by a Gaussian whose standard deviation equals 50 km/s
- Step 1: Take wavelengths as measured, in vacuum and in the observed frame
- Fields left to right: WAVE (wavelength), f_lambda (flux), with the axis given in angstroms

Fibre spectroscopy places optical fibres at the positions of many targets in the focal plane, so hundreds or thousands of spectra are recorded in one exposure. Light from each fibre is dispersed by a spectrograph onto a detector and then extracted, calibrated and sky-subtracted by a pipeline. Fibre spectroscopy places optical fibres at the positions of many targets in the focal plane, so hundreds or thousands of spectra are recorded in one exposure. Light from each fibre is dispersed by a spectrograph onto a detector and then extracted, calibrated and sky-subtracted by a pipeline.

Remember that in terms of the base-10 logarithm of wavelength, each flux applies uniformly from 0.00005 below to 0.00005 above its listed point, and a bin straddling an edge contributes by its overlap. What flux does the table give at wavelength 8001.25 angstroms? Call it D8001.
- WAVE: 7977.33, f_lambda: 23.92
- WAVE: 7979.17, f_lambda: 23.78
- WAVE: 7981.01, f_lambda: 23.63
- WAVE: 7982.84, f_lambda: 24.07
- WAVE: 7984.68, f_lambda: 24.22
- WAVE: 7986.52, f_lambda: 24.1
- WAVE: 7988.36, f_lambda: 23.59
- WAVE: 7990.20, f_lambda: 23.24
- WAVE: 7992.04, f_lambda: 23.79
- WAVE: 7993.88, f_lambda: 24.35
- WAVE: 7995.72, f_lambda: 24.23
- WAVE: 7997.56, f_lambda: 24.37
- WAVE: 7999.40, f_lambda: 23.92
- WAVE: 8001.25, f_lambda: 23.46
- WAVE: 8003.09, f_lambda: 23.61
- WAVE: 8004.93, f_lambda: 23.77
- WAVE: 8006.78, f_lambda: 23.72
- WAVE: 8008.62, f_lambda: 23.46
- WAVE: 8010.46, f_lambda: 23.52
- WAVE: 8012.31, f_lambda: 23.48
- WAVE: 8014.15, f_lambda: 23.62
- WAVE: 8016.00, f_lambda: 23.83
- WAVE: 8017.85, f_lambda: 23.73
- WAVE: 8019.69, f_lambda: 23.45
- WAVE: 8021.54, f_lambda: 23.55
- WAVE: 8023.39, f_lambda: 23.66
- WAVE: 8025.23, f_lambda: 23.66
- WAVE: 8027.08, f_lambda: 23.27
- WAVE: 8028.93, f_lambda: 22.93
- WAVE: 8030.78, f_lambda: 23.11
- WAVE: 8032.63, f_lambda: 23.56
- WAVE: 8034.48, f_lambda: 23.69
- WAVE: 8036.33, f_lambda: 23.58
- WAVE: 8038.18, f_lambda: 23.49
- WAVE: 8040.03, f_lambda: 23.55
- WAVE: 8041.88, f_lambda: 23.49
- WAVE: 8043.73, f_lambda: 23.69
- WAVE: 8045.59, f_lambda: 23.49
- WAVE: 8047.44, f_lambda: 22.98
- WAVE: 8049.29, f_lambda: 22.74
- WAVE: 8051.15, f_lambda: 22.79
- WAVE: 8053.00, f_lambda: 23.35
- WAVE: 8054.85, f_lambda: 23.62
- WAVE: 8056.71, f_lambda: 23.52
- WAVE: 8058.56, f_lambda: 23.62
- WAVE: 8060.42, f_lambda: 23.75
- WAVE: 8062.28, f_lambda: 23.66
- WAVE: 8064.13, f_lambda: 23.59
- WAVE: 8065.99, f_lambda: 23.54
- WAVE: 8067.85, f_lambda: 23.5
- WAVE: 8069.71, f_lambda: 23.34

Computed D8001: 23.46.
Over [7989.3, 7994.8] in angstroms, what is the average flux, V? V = 23.8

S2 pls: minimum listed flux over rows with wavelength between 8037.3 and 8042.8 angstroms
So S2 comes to 23.49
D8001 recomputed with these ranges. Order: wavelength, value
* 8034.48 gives 23.69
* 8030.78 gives 23.11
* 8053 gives 23.35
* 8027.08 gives 23.27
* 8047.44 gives 22.98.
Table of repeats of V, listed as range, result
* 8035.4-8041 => 23.6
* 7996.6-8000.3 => 24.2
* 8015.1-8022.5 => 23.6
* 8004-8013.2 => 23.6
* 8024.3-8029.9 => 23.3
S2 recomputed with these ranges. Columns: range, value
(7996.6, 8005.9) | 23.46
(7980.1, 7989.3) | 23.59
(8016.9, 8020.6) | 23.45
